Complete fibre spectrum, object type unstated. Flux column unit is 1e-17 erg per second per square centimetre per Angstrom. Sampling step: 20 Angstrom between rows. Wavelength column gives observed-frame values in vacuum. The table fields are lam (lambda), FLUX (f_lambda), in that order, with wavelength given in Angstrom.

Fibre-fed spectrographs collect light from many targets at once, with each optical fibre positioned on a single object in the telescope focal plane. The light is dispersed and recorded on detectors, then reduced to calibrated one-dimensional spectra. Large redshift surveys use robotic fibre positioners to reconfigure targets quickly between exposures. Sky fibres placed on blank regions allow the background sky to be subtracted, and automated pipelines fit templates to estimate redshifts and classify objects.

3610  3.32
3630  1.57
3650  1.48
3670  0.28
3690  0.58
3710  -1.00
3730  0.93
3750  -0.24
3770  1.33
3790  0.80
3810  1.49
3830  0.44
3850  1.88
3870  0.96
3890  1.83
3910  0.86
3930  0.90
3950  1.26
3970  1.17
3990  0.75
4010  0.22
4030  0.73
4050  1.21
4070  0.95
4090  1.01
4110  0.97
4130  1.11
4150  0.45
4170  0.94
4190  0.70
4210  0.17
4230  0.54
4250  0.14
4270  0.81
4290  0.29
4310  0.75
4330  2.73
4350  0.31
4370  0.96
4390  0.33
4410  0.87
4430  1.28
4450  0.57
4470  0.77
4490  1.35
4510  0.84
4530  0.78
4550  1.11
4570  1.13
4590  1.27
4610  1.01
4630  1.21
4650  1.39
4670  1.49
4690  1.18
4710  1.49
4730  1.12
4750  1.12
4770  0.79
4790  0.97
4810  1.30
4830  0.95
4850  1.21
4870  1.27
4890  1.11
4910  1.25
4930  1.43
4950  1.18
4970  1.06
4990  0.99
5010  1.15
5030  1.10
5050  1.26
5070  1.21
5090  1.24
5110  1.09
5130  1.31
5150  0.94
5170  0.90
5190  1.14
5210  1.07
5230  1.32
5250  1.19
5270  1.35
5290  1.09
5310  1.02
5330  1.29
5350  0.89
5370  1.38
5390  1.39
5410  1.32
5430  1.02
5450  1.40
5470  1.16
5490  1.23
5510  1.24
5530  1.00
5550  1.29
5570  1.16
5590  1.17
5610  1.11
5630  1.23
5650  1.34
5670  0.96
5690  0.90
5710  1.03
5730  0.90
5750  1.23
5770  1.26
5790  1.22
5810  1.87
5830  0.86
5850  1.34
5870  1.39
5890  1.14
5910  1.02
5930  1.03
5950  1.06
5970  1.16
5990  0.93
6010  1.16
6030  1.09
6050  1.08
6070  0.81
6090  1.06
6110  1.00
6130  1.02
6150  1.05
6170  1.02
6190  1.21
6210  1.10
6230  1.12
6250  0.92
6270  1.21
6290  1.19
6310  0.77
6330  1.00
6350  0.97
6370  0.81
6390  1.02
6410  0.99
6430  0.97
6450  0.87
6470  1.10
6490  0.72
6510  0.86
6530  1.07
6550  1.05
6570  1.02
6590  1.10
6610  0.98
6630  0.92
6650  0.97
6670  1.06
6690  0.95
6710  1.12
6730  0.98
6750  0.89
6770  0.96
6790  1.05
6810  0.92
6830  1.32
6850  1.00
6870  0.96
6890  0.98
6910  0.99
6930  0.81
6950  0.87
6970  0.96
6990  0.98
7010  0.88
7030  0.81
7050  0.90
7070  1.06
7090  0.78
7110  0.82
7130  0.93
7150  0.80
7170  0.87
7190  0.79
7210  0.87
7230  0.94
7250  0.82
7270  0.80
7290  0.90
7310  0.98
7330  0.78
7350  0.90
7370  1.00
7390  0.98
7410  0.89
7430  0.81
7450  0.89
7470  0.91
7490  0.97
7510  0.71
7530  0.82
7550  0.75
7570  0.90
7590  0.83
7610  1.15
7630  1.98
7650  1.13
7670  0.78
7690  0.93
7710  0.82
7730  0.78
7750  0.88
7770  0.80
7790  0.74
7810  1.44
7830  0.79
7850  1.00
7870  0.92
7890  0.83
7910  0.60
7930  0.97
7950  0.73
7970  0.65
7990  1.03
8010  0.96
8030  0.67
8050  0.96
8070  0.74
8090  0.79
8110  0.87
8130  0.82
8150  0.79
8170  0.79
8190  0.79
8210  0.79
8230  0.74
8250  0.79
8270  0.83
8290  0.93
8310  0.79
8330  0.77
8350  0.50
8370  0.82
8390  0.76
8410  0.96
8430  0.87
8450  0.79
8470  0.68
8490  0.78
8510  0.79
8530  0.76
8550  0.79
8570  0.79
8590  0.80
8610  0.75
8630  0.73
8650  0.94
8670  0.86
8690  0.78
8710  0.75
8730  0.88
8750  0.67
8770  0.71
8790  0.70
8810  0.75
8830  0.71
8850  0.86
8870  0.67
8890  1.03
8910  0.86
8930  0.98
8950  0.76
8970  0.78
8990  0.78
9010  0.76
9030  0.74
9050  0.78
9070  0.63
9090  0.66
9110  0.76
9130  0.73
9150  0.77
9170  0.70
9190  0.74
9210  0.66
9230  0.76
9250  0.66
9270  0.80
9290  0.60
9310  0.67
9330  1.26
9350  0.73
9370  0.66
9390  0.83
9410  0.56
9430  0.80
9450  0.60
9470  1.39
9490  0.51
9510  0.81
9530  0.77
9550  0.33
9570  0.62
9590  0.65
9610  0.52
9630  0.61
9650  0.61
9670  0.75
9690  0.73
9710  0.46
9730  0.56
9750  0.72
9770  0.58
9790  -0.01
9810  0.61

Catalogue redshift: 0.161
